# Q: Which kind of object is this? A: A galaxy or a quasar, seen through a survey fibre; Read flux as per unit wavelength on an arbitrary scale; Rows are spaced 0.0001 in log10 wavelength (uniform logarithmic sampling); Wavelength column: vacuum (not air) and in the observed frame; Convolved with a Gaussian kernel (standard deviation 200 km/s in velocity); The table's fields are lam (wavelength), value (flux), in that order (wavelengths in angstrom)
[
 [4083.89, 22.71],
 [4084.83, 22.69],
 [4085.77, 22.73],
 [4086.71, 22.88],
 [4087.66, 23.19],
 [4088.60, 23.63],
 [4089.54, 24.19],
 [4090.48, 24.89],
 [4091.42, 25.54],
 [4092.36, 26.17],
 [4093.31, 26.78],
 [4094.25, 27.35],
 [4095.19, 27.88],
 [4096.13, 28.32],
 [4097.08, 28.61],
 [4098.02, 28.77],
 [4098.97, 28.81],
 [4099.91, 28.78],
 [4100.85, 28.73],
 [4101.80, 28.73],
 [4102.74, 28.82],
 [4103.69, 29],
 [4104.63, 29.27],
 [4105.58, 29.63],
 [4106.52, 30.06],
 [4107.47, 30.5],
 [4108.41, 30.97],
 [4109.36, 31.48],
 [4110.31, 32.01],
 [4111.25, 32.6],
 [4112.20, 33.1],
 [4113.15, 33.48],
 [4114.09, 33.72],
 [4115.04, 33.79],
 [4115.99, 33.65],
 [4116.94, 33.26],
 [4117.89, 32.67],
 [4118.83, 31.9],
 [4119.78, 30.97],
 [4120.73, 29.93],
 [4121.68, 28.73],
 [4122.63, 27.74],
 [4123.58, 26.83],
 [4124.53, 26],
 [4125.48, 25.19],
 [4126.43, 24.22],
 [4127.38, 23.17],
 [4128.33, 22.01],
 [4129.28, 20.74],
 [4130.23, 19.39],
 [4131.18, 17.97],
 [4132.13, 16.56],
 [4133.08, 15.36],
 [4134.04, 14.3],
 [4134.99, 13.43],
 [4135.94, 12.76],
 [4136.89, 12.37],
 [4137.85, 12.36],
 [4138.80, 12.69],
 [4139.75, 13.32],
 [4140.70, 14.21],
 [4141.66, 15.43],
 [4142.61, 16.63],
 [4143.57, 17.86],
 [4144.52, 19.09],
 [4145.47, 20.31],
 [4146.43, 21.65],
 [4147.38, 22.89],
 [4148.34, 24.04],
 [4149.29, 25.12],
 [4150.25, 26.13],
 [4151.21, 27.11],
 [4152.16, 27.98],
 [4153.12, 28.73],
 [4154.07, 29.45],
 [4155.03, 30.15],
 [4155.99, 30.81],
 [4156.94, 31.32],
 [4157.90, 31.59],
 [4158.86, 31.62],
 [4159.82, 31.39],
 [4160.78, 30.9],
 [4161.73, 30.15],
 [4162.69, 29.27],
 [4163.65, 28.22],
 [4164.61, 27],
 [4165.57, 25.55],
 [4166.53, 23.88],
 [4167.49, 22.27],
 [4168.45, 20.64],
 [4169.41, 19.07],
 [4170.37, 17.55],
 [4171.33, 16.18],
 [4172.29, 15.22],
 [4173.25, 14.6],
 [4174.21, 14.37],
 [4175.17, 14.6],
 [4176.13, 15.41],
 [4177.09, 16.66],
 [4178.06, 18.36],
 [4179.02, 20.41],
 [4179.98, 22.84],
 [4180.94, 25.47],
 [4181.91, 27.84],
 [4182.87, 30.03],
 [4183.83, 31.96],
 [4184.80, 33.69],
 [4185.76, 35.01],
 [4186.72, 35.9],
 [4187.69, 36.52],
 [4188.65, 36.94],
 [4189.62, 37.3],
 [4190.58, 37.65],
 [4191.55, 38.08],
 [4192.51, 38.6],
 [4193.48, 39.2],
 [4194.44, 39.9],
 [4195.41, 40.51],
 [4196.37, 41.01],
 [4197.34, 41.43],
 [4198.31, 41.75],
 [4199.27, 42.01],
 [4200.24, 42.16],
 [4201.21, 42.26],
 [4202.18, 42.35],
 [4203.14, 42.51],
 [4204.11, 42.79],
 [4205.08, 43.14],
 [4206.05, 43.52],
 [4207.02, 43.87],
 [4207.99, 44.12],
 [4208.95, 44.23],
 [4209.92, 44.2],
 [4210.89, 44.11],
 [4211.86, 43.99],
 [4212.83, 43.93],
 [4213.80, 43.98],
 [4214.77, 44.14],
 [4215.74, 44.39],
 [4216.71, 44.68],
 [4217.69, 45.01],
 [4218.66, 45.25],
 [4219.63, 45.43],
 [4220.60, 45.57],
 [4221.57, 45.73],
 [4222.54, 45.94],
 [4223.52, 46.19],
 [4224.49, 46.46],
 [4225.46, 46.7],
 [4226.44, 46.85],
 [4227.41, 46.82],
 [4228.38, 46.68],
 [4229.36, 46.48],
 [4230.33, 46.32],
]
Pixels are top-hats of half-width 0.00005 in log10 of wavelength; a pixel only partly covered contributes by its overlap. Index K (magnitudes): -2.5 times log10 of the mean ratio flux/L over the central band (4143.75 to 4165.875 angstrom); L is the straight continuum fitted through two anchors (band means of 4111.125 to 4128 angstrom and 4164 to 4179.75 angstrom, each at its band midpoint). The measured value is -0.22 mag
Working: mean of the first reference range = 29.9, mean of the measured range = 27.3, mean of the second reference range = 19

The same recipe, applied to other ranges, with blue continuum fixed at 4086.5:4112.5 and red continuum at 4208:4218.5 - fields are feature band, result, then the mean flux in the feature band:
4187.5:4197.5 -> 0.07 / 38.8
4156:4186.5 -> 0.48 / 24.5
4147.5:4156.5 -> 0.28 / 27.6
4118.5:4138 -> 0.43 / 21.6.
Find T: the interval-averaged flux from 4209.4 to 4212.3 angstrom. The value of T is 44.1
